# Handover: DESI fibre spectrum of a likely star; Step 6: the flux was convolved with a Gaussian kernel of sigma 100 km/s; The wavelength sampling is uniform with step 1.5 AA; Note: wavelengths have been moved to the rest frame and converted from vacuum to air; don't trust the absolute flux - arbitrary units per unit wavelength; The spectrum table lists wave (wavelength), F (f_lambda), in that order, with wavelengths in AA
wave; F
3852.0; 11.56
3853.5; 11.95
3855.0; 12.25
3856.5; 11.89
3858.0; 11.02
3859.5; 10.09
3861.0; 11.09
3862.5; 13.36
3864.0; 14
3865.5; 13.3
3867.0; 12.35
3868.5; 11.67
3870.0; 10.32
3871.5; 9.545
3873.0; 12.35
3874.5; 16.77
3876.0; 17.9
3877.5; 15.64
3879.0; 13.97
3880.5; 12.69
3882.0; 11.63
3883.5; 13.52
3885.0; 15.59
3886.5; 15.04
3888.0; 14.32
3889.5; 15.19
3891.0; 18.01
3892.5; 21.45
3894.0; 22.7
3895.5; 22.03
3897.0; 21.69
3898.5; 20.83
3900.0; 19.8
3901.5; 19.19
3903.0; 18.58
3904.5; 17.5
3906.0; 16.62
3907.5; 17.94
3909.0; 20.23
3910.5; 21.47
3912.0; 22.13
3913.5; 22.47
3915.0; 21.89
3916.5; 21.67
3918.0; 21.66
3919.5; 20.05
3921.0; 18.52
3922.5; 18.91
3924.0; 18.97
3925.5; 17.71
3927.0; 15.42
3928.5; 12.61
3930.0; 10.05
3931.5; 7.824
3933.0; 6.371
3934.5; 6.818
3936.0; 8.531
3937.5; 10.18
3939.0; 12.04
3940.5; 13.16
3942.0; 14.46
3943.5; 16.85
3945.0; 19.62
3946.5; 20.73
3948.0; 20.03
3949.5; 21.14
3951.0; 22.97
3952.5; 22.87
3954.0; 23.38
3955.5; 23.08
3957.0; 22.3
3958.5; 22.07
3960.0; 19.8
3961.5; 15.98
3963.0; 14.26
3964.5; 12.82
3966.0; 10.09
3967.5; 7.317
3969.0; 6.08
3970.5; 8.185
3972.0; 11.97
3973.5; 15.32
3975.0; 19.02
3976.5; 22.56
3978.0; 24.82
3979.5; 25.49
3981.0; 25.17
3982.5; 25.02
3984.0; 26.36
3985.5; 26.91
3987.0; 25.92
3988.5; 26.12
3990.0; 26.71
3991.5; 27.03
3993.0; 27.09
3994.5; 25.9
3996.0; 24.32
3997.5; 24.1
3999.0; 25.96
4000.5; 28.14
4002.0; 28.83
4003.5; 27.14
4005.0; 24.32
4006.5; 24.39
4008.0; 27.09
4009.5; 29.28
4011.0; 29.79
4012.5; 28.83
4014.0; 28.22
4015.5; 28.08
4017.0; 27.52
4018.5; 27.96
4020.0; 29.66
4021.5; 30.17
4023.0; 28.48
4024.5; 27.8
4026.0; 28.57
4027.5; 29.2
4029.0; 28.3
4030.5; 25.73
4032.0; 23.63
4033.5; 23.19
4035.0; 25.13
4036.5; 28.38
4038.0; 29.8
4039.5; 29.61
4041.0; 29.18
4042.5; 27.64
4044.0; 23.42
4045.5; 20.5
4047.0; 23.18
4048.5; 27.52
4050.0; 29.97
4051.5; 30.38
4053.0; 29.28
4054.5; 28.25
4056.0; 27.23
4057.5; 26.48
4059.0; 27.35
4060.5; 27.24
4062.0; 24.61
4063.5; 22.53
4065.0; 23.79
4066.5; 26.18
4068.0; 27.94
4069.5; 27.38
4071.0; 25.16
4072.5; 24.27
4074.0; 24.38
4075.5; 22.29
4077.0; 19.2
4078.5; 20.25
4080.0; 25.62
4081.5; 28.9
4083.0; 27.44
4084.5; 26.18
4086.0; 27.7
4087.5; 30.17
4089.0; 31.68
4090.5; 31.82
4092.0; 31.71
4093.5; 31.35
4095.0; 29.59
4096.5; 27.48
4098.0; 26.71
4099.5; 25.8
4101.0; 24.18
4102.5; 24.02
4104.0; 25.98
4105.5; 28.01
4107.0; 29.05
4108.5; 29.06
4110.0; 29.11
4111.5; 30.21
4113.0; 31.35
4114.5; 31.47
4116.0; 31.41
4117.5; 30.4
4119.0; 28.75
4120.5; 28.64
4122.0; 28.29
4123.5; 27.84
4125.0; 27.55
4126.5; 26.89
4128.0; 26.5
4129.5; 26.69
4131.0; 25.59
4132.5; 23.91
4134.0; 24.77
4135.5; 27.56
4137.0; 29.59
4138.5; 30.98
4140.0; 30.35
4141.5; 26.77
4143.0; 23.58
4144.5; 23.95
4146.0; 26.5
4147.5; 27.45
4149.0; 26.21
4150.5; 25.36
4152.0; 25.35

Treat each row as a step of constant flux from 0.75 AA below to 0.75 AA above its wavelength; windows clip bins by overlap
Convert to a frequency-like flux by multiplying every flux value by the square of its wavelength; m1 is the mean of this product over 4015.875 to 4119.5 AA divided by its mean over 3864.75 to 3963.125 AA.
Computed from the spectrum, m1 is 1.7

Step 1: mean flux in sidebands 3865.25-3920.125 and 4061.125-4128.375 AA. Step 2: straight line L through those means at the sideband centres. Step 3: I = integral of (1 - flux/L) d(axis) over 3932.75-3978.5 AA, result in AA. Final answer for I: 9.9 AA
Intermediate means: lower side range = 17.3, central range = 16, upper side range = 27.3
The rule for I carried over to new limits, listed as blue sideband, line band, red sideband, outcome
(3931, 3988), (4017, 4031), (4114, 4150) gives -4.8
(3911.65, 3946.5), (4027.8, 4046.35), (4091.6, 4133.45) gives -2.7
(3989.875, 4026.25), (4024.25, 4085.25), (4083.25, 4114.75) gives 4.1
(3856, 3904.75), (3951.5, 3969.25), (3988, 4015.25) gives 4.4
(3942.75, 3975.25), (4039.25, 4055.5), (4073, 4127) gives -2.3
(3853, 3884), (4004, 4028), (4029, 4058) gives -3.4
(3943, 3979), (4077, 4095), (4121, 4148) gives -2.7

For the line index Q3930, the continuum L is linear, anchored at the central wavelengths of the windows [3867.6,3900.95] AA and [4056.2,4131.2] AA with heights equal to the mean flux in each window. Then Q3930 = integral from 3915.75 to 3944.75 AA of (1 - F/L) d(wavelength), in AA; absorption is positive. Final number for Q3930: 6.3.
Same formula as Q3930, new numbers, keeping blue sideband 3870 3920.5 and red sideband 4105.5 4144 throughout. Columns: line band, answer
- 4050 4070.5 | -1.3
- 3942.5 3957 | -0.6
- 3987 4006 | -3.3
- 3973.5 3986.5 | -1.3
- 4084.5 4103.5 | -1.1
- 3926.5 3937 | 5.4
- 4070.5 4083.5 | 1.0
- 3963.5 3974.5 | 5.5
